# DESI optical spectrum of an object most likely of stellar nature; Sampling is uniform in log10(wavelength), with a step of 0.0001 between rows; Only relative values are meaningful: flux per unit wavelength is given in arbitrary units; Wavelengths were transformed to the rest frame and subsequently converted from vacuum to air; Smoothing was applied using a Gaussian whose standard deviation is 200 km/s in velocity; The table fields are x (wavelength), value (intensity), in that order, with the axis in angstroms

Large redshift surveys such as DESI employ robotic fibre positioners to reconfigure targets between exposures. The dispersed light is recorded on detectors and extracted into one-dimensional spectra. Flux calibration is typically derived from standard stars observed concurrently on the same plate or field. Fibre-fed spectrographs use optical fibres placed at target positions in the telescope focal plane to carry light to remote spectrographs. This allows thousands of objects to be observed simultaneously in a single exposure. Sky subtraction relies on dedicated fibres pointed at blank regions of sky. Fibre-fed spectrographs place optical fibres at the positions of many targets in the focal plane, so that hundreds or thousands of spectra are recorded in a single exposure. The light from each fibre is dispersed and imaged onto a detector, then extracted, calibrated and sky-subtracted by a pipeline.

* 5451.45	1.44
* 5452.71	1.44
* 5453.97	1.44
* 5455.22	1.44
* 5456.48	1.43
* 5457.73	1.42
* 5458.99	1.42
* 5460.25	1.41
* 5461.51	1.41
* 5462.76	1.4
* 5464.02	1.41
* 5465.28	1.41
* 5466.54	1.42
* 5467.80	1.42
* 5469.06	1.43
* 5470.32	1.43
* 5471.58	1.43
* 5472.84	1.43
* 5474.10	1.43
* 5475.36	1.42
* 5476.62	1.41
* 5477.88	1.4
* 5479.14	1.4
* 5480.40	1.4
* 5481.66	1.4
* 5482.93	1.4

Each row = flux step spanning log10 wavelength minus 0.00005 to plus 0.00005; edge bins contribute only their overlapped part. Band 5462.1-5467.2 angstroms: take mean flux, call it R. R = 1.41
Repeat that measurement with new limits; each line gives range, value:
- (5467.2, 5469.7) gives 1.42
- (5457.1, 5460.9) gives 1.42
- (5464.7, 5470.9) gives 1.42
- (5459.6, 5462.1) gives 1.41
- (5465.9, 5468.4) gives 1.42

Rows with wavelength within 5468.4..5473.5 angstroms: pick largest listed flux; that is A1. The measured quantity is 1.43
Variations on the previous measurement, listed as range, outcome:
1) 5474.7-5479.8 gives 1.42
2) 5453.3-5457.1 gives 1.44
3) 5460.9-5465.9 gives 1.41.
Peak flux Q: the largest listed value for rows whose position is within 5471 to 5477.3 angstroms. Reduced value 1.43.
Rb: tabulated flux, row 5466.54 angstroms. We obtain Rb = 1.42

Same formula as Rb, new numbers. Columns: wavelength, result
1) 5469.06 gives 1.43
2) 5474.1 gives 1.43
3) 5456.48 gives 1.43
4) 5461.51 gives 1.41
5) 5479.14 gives 1.4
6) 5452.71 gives 1.44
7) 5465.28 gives 1.41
